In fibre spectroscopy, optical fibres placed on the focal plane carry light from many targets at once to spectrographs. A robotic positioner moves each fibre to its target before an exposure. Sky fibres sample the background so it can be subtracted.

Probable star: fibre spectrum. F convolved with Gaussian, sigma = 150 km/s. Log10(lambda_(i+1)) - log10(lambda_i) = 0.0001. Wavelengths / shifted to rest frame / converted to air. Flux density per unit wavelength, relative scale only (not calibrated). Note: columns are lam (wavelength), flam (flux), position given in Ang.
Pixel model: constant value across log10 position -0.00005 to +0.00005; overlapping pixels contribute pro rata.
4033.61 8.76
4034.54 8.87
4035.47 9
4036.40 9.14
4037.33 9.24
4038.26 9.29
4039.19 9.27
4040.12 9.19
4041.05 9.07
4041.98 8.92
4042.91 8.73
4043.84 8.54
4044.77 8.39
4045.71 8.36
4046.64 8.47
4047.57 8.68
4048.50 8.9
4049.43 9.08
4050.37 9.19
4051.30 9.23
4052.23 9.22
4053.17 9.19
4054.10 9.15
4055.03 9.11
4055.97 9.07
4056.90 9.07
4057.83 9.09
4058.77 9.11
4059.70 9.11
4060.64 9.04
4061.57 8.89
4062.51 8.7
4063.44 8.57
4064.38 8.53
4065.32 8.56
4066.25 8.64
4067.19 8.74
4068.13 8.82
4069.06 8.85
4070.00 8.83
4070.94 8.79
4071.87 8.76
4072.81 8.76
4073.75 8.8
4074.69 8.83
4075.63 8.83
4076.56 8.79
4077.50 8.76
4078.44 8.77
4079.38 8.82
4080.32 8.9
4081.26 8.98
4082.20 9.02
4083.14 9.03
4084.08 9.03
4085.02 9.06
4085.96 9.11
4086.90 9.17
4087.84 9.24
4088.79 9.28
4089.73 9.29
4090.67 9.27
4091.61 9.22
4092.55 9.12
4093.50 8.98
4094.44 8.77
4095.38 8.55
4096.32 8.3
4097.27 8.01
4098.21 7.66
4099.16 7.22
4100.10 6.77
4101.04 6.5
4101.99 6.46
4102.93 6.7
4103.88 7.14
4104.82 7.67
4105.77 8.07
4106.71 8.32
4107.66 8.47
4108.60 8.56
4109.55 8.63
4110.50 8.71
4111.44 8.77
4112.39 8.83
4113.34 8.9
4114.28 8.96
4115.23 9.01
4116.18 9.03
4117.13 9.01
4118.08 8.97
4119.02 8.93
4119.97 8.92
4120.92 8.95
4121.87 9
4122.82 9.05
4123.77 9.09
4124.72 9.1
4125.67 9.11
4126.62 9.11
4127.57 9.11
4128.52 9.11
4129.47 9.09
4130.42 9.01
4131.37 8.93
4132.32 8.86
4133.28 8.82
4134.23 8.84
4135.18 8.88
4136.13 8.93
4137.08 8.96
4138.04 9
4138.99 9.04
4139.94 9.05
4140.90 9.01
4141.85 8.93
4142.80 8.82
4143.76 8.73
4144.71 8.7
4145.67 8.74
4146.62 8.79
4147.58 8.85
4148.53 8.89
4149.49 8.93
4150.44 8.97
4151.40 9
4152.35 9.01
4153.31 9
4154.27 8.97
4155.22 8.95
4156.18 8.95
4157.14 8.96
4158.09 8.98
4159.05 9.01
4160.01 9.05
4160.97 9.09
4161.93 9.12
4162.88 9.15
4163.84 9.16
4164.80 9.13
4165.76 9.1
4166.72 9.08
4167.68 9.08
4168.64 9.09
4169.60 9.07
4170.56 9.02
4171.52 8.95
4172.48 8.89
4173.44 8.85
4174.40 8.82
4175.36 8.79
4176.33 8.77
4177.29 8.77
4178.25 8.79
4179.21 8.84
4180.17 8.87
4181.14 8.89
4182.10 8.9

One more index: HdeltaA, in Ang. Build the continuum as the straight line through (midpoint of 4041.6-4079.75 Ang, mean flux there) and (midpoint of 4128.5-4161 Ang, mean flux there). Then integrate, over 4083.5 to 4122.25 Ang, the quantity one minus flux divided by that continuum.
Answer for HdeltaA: 1.69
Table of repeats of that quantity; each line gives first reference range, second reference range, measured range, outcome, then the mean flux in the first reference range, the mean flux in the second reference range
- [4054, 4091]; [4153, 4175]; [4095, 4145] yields 2.25 Ang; 8.93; 9.02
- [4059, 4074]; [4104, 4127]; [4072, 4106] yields 1.18 Ang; 8.78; 8.77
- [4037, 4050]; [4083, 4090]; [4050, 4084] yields 0.43 Ang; 8.86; 9.15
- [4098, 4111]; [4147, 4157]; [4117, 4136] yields -1.73 Ang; 7.64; 8.95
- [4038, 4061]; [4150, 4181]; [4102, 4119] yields 1.06 Ang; 8.98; 8.97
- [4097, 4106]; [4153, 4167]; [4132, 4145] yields -0.84 Ang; 7.18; 9.05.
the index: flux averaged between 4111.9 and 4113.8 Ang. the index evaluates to 8.84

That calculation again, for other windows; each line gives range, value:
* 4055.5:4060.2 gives 9.09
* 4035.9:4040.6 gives 9.22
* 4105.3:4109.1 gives 8.36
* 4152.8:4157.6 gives 8.95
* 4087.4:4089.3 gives 9.23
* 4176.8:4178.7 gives 8.8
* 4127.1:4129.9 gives 9.11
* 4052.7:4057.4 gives 9.13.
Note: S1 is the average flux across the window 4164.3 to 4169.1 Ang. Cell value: 9.09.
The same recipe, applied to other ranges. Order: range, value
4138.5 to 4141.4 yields 9.04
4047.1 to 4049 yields 8.82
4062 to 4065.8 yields 8.59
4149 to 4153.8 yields 8.97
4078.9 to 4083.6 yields 8.95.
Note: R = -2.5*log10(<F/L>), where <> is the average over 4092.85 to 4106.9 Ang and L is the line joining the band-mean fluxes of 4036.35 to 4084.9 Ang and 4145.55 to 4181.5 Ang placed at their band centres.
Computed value 0.16 mag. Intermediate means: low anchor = 8.9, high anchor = 8.96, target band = 7.68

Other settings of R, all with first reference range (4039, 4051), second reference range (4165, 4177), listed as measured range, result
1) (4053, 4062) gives -0.03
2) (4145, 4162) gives 0.00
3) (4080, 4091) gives -0.03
